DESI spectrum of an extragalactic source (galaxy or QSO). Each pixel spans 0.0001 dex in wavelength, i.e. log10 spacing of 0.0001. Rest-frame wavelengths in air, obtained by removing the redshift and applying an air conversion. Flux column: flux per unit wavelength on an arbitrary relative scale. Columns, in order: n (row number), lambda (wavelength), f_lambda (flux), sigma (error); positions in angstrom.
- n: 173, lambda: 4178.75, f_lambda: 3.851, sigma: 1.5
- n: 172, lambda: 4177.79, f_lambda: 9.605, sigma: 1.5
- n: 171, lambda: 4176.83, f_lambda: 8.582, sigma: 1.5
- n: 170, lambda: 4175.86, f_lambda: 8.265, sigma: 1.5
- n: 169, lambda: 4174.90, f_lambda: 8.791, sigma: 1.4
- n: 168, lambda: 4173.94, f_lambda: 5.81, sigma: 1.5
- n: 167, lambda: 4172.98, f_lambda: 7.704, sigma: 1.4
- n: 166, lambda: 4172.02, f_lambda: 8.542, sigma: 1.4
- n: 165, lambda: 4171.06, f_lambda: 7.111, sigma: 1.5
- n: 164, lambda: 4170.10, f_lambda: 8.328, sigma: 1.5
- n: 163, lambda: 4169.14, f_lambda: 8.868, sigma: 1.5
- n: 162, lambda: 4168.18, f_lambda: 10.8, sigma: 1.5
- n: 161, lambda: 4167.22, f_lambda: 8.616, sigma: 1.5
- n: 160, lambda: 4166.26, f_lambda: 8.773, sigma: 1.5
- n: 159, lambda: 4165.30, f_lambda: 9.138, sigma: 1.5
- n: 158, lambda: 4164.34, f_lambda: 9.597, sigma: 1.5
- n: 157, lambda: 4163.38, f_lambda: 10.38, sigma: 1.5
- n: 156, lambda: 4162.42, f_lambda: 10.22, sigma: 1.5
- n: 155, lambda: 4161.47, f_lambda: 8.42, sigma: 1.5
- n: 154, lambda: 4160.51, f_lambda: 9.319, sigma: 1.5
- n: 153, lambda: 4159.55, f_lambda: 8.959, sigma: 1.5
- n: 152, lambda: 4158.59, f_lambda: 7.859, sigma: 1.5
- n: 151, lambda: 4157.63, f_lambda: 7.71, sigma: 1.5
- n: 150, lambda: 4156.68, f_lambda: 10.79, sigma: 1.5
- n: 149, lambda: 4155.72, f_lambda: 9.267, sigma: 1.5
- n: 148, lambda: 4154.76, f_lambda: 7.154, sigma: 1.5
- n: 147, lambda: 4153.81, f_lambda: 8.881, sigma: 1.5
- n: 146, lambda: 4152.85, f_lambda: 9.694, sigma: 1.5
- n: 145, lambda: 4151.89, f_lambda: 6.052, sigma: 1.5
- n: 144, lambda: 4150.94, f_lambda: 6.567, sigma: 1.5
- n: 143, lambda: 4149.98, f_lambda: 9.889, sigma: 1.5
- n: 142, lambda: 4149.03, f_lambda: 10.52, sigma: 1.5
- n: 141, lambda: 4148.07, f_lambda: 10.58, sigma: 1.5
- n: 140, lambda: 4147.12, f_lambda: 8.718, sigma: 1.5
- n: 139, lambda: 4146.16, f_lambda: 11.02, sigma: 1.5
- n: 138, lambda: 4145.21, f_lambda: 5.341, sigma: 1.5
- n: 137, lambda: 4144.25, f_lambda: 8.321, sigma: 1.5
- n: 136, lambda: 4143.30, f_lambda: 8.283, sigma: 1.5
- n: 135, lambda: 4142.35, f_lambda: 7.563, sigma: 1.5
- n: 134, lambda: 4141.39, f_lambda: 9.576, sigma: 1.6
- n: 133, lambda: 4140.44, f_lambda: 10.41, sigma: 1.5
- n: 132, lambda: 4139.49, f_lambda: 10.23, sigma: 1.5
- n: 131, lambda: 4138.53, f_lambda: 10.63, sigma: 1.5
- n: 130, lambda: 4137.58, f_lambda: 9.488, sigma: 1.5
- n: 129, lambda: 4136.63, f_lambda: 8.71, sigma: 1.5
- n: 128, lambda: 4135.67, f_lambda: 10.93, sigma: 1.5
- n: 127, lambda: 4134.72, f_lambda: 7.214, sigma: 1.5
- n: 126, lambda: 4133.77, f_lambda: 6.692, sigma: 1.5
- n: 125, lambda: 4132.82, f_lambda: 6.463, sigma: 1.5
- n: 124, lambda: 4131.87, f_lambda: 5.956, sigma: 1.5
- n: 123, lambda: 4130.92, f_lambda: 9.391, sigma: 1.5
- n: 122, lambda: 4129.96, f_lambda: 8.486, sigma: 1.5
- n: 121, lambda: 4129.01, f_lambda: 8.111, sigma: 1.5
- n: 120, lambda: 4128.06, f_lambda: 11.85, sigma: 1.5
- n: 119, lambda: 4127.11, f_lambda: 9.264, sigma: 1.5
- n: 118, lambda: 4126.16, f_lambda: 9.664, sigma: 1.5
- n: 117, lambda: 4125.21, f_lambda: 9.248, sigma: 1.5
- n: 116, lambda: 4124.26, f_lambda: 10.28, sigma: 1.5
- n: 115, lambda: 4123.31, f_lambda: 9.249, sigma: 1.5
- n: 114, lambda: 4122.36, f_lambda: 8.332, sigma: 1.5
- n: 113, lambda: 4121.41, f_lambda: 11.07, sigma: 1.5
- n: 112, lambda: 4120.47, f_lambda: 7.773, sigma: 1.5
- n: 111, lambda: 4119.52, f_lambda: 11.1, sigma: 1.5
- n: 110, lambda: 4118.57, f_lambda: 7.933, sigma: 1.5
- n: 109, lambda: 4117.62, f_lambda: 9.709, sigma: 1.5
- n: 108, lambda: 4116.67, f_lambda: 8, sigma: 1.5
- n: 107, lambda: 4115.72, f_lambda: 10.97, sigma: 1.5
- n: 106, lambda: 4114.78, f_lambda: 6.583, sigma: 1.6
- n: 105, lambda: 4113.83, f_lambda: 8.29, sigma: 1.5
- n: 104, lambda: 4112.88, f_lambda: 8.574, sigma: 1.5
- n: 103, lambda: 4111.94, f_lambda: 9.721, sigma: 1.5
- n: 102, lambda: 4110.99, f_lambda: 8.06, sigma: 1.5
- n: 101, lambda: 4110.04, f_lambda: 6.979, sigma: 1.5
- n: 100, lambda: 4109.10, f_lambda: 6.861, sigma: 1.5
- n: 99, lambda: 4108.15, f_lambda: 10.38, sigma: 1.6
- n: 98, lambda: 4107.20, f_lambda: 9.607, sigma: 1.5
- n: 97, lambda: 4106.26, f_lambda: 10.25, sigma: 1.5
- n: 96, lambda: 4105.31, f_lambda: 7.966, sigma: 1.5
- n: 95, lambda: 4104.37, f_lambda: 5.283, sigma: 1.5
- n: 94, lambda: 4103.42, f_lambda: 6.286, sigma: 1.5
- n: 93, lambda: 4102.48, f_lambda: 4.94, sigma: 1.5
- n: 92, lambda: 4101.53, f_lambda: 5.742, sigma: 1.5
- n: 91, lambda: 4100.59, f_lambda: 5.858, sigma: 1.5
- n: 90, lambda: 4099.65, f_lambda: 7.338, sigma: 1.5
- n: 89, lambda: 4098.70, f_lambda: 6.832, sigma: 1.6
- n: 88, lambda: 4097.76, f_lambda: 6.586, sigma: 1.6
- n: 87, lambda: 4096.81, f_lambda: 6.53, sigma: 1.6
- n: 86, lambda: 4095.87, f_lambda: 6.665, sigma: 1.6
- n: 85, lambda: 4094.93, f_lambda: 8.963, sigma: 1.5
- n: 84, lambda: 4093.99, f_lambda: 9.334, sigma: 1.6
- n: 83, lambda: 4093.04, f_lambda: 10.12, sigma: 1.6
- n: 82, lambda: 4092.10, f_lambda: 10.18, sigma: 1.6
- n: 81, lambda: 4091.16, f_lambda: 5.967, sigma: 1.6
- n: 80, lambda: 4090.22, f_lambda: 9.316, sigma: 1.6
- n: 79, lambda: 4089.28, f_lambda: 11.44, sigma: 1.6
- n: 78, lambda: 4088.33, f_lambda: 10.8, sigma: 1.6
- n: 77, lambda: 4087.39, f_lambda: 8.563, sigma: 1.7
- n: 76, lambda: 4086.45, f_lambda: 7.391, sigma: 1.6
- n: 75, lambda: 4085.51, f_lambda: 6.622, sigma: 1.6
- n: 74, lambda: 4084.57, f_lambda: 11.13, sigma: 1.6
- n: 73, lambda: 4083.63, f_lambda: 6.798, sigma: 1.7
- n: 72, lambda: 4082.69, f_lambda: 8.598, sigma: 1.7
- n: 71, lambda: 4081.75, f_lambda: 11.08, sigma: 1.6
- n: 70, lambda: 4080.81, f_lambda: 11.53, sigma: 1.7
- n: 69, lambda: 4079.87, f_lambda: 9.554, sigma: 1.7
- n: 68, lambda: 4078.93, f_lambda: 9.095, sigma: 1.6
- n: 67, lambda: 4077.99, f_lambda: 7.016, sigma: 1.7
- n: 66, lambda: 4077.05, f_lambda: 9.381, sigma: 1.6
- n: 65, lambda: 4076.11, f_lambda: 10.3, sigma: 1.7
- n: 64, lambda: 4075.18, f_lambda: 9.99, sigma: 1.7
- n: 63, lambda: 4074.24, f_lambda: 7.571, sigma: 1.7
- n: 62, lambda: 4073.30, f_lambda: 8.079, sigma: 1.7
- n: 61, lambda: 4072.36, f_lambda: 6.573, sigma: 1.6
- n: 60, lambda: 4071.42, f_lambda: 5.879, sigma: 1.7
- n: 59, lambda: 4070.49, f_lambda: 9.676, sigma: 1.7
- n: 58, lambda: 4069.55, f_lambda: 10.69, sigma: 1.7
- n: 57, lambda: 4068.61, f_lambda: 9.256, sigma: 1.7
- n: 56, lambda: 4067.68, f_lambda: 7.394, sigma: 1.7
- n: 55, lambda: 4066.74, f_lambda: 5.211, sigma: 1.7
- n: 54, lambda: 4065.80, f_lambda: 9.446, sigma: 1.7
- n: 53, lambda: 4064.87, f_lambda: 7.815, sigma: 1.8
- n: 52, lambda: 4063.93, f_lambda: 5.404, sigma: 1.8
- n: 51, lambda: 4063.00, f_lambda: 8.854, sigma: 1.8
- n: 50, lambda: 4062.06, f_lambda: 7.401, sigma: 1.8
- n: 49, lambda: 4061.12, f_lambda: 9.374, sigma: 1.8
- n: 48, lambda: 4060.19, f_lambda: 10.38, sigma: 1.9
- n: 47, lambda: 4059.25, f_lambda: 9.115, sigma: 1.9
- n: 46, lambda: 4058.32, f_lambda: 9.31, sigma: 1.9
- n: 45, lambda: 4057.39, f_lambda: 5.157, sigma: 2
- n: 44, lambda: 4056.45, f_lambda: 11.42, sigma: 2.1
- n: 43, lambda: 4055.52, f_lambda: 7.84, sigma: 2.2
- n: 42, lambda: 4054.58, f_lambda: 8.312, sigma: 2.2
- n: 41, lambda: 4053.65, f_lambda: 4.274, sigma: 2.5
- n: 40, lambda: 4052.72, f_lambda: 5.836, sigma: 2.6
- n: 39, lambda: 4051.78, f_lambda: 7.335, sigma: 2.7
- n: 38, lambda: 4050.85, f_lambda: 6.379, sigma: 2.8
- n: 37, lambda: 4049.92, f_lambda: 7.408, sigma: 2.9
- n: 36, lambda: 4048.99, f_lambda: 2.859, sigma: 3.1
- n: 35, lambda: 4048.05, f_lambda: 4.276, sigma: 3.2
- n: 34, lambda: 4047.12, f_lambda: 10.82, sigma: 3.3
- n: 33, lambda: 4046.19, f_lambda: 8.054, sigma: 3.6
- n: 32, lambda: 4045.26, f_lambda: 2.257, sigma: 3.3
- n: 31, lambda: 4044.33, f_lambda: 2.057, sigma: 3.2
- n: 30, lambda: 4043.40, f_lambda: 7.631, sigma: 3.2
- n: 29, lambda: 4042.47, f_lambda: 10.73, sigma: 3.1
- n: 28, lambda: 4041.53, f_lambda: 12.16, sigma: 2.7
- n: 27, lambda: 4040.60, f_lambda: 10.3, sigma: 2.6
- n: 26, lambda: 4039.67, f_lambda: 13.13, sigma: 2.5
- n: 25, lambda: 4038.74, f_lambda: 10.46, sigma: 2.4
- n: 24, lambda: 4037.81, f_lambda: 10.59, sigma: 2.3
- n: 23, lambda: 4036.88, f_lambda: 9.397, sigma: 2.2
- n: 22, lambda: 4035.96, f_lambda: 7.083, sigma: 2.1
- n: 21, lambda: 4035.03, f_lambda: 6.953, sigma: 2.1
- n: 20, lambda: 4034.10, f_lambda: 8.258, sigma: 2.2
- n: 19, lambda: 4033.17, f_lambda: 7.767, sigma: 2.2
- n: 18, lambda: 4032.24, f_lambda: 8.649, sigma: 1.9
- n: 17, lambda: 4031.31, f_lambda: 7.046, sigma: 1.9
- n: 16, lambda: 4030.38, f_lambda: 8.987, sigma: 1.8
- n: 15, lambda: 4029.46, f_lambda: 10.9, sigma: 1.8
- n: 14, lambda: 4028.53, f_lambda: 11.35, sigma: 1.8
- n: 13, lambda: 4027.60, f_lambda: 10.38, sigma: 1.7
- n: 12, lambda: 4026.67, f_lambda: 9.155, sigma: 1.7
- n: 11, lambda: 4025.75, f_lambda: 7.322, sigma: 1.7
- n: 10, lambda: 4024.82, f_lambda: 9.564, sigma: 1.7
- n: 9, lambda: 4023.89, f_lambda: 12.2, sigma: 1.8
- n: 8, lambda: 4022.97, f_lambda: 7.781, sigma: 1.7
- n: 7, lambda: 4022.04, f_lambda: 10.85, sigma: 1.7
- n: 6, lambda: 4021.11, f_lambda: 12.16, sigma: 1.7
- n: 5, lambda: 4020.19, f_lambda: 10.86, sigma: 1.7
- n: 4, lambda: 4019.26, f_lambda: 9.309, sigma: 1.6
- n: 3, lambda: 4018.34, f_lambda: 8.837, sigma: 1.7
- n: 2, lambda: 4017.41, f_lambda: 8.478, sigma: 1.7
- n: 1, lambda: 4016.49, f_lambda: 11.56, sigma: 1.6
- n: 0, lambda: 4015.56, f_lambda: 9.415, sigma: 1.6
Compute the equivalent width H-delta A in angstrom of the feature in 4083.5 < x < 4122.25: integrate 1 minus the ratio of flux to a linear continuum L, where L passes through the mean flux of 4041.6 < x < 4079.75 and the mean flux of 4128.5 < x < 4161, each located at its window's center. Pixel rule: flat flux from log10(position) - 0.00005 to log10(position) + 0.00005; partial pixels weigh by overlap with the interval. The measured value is -0.4 angstrom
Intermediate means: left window 7.71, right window 8.67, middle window 8.27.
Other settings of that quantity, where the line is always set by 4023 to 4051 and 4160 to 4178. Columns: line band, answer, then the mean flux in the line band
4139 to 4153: -0.18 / 8.83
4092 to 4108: 1.98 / 7.55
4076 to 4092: -0.94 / 9.09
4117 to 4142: -1.29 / 9.13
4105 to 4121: -0.22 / 8.77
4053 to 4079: 1.08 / 8.19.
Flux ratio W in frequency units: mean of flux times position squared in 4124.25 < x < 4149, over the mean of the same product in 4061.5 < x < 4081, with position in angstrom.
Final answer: 1.11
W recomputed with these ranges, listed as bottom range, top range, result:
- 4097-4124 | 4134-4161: 1.12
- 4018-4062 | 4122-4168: 1.10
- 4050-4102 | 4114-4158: 1.11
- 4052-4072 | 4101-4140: 1.11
